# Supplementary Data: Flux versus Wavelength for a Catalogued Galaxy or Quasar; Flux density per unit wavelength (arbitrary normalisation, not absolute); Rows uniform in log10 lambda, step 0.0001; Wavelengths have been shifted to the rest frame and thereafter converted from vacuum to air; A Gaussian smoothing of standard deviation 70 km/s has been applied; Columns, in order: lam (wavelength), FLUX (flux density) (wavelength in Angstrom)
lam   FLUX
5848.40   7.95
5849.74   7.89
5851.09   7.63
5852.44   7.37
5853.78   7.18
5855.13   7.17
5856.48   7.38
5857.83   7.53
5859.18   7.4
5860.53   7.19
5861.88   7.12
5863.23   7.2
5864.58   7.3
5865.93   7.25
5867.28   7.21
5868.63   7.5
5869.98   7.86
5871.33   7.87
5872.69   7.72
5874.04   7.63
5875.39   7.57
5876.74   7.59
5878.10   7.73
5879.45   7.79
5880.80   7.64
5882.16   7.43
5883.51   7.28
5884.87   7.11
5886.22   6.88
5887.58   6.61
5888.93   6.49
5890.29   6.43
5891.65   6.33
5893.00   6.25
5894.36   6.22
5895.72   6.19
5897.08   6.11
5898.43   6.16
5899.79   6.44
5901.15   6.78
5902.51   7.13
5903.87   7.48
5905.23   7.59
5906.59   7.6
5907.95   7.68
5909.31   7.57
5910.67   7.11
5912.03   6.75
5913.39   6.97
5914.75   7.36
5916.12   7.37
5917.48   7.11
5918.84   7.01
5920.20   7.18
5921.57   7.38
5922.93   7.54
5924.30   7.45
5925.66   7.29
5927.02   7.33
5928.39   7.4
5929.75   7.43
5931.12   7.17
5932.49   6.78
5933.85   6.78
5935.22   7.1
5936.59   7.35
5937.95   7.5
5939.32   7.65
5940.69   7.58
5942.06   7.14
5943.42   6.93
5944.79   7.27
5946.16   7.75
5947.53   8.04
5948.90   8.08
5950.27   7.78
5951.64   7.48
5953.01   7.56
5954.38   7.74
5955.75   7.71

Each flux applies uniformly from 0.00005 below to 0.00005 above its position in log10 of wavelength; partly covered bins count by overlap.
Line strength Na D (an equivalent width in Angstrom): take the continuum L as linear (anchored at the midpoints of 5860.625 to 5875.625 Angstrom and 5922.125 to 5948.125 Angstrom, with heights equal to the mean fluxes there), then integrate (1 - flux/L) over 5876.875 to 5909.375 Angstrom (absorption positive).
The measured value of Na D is 2.0 Angstrom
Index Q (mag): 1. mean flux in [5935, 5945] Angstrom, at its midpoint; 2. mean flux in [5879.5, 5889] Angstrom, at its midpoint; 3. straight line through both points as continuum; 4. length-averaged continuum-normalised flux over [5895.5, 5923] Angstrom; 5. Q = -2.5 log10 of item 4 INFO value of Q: 0.02 mag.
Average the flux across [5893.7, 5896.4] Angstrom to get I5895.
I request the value 6.2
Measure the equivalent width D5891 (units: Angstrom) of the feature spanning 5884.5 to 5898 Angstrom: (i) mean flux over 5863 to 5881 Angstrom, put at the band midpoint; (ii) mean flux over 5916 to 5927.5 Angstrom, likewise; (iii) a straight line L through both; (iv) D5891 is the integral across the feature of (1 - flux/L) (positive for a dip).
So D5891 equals 1.9 Angstrom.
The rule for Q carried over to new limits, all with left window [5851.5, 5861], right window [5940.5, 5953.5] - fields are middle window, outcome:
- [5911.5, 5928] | 0.04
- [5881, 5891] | 0.07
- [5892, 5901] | 0.19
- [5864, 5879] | -0.03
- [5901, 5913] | 0.02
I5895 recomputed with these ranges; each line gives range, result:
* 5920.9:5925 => 7.46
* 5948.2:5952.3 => 7.78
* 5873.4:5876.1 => 7.62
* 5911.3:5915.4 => 7.03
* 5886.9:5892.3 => 6.46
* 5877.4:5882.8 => 7.64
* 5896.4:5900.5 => 6.25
